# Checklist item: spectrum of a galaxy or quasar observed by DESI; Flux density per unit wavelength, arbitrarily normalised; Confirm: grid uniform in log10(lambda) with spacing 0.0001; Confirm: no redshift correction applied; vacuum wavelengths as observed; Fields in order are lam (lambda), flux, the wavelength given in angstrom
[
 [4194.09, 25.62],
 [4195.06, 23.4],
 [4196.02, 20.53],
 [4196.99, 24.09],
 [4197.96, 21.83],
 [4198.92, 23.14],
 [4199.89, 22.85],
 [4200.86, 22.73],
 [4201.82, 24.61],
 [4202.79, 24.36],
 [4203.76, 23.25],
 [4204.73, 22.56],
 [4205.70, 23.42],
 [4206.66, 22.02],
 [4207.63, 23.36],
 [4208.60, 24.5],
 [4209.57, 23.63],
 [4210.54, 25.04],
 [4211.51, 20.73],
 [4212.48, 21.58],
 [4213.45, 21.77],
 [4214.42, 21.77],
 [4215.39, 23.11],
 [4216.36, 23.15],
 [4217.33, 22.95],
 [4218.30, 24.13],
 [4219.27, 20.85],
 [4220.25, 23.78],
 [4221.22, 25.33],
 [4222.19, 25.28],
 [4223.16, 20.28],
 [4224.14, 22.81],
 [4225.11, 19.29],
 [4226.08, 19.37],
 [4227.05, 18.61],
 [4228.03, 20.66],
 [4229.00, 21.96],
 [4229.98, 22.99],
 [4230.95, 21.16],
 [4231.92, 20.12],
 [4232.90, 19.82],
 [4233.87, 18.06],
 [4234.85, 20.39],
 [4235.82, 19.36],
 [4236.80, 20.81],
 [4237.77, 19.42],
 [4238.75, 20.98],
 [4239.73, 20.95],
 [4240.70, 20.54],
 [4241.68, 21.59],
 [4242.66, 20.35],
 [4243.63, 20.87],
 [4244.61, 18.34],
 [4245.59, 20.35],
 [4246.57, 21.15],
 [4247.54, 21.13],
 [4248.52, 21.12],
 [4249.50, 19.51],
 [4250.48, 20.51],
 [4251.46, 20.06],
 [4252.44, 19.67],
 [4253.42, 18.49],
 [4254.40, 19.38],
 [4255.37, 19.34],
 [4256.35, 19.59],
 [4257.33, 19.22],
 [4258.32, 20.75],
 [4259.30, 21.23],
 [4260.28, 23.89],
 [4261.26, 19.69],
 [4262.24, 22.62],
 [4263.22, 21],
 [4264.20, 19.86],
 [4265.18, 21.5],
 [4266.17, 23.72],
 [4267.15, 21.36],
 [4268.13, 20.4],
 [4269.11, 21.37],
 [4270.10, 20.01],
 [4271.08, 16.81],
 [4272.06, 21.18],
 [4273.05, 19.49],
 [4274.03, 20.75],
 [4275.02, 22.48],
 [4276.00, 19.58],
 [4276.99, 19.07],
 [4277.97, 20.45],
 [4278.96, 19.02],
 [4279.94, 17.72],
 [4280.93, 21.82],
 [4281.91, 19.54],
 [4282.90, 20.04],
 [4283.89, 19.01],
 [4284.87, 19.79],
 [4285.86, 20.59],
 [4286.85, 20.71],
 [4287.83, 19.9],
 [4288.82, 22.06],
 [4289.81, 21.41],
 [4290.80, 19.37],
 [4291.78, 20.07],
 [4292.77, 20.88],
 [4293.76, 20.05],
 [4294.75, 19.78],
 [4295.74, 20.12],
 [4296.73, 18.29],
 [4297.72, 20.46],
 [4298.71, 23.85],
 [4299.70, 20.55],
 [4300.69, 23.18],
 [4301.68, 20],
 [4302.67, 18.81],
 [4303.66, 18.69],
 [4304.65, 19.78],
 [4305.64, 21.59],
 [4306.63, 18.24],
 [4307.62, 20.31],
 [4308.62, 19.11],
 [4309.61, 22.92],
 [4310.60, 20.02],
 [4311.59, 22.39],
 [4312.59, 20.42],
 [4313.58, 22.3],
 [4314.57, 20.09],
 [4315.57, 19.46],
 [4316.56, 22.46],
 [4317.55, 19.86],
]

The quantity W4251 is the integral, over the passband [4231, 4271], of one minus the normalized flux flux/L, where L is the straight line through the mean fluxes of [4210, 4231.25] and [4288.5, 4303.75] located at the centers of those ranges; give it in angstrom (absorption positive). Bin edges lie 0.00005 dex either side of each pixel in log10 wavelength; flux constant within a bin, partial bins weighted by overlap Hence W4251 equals 1.9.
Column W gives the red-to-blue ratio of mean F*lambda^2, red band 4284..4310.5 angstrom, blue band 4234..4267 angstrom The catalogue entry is 1.02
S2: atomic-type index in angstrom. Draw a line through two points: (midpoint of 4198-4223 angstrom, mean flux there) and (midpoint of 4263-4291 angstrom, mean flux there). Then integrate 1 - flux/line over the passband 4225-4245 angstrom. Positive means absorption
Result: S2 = 1.6 angstrom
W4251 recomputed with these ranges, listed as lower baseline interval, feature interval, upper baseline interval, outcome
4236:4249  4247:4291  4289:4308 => 0.2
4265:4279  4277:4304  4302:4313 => 0.2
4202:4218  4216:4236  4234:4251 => 0.2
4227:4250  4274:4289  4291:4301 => 0.4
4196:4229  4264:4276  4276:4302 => 0.1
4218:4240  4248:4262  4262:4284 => 0.3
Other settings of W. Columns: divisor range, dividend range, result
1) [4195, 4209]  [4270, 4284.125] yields 0.89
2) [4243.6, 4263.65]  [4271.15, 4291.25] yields 1.00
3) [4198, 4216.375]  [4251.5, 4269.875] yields 0.92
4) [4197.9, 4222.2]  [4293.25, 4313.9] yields 0.93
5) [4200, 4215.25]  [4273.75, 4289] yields 0.90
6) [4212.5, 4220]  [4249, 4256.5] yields 0.89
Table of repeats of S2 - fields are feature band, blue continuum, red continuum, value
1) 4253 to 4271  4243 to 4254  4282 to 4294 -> -0.4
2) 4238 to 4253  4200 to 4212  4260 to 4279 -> 0.9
